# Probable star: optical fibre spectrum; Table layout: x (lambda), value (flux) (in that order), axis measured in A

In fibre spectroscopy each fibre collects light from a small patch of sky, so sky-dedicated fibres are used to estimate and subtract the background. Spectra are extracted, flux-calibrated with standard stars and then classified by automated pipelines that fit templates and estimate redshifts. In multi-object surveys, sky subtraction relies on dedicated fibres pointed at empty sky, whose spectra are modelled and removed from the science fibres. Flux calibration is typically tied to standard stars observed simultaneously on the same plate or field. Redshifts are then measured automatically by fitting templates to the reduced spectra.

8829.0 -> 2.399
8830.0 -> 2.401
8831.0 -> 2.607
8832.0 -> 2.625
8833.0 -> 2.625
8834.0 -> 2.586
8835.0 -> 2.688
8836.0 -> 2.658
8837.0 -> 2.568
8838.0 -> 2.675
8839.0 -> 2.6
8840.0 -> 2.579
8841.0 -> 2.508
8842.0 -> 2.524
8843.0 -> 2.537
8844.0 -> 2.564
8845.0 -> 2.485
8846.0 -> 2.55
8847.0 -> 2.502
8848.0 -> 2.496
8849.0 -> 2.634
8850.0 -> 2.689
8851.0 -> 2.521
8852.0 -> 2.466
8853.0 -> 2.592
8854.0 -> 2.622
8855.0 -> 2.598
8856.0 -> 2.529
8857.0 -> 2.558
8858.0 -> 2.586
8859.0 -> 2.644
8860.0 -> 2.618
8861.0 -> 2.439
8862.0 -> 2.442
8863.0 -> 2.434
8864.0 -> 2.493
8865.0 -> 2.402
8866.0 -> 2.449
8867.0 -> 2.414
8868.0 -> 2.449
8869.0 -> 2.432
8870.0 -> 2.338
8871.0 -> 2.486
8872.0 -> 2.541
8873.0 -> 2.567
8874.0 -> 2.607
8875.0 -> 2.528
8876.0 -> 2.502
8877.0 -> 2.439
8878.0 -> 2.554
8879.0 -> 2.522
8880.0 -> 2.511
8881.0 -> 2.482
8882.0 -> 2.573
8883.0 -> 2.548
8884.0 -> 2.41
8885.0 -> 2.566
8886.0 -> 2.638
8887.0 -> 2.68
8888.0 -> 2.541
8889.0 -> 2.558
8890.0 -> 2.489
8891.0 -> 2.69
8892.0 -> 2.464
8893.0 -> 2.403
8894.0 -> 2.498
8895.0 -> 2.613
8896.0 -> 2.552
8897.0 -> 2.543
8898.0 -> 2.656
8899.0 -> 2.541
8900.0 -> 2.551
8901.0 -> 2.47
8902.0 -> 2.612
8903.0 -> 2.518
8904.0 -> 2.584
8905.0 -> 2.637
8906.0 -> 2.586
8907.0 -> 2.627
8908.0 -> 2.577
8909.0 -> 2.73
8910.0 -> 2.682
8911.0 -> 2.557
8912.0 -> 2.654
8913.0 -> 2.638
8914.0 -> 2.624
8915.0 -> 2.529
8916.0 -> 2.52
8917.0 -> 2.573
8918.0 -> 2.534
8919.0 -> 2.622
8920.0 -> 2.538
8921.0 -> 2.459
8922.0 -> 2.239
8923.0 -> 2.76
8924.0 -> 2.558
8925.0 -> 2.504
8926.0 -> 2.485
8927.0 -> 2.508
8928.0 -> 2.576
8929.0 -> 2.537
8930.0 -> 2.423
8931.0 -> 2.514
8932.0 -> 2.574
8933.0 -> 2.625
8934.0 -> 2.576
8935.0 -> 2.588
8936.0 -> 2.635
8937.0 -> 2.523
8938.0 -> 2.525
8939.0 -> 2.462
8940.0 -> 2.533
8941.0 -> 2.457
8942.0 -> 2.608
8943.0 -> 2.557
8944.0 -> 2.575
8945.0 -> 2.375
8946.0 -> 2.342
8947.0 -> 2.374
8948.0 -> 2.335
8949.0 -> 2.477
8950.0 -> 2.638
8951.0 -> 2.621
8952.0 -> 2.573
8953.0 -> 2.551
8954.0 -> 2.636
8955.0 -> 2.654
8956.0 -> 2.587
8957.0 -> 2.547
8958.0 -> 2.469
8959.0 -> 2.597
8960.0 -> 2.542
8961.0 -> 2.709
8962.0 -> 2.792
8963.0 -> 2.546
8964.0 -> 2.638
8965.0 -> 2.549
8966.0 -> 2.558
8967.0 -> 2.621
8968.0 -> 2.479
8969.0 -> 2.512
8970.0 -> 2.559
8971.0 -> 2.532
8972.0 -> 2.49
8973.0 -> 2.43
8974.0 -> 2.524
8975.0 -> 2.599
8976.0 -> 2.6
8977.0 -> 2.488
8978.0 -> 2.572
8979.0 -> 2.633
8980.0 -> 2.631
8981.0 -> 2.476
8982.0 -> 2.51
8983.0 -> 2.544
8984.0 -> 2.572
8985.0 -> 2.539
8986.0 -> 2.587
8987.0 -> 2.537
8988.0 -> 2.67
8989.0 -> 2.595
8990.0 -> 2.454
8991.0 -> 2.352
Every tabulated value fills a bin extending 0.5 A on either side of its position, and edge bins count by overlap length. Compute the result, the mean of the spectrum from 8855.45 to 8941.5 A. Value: 2.54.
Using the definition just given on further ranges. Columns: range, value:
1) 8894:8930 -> 2.57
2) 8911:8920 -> 2.58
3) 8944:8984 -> 2.55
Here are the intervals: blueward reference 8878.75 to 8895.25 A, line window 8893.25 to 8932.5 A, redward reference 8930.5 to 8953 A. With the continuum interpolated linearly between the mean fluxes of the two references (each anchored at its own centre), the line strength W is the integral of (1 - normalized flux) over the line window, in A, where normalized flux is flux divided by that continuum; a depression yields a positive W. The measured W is -0.45 A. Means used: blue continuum 2.54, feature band 2.56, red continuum 2.52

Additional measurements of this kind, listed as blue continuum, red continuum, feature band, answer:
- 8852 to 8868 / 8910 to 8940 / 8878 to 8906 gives -0.2 A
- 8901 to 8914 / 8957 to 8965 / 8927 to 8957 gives 0.9 A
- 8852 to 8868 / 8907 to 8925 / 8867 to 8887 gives 0.2 A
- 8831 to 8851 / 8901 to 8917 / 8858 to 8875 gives 0.7 A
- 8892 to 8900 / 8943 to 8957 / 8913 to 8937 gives -0.1 A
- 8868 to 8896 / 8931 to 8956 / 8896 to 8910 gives -0.3 A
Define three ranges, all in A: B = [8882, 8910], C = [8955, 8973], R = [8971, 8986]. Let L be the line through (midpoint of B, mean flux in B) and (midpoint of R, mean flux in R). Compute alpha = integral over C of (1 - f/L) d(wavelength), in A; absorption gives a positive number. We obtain -0.2 A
